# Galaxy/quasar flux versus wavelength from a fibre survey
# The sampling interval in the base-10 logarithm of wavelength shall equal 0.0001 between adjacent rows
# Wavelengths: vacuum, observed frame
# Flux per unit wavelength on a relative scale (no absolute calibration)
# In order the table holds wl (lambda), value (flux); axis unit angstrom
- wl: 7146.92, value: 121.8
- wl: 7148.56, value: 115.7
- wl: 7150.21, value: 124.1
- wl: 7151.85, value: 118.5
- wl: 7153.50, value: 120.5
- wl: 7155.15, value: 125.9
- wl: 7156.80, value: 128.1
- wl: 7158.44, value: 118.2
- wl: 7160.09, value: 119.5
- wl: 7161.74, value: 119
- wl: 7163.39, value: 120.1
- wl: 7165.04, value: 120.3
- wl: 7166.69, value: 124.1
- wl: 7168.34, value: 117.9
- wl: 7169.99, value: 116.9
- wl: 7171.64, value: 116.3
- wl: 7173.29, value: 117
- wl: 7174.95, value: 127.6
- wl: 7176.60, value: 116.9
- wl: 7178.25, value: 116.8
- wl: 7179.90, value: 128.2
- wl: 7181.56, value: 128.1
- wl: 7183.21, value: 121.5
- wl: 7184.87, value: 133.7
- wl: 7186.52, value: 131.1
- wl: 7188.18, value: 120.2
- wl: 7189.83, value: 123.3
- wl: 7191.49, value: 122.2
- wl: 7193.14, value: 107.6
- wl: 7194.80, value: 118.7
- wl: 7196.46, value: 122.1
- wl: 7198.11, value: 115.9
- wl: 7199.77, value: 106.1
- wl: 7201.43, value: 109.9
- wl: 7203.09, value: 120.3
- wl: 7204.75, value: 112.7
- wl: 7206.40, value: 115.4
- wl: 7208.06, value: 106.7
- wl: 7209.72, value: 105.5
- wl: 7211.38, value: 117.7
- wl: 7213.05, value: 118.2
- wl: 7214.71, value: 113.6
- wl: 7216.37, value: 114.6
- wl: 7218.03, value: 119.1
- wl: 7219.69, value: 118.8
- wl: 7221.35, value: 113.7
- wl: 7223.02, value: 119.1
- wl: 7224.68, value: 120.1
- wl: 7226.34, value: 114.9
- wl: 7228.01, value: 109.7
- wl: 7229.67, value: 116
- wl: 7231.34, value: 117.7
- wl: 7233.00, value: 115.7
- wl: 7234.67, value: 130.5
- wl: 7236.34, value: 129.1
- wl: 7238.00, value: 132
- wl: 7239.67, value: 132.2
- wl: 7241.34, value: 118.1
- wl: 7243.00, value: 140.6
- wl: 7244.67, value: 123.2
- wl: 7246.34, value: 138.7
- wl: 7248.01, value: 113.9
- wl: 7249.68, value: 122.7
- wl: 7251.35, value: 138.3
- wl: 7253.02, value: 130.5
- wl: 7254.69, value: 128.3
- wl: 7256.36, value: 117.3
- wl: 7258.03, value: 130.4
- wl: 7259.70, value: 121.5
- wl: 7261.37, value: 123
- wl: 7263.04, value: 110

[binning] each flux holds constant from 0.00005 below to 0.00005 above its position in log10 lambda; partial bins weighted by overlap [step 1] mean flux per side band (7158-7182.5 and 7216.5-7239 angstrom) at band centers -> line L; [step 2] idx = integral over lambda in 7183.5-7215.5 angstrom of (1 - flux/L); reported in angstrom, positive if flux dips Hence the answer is 0.8 angstrom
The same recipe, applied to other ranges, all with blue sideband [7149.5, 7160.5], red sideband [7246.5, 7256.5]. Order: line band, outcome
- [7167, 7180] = 0.4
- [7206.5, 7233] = 2.1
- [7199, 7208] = 0.9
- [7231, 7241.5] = 0.0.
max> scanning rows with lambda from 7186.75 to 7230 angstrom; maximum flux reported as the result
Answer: 123.3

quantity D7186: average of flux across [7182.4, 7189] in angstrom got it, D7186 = 127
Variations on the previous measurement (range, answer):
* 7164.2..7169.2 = 121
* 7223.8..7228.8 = 115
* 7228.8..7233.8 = 117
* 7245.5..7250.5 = 125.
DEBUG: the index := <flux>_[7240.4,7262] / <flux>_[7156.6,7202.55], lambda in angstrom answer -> 1.1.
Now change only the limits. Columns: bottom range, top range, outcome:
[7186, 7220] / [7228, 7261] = 1.08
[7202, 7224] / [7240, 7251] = 1.10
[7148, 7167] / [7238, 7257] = 1.06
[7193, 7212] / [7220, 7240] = 1.06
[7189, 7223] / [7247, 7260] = 1.09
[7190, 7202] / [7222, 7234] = 1.01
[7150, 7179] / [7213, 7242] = 0.99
